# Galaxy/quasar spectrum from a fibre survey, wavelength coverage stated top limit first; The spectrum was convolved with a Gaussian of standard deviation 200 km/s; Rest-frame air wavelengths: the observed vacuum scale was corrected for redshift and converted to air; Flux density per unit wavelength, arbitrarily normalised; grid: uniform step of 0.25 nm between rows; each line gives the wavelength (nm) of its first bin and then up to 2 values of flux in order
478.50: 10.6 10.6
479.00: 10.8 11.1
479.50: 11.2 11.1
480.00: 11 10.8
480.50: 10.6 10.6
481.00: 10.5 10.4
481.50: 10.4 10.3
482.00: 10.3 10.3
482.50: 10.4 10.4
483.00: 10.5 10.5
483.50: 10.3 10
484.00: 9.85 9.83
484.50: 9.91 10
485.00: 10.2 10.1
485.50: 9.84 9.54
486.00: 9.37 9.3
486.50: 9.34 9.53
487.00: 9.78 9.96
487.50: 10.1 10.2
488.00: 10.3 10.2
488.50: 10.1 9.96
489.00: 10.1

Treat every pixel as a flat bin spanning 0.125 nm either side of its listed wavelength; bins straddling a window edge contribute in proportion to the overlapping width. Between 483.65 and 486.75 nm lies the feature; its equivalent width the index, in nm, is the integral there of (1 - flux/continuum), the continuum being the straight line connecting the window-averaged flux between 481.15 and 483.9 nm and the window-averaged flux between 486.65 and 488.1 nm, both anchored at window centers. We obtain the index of 0.116 nm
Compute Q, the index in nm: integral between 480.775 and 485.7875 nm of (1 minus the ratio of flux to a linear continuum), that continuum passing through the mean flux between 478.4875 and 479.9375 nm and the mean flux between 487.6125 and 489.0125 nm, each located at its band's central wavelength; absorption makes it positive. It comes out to 0.181 nm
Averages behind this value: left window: 10.9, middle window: 10.2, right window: 10.1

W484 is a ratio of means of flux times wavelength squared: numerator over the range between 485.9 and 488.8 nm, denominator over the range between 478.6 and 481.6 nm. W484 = 0.9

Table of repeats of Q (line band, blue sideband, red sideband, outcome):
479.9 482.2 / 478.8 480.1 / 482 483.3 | 0.038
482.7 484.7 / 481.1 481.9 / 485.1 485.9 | -0.015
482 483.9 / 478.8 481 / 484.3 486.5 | -0.015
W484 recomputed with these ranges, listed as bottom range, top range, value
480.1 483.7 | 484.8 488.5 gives 0.96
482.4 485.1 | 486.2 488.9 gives 0.99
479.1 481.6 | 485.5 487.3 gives 0.91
